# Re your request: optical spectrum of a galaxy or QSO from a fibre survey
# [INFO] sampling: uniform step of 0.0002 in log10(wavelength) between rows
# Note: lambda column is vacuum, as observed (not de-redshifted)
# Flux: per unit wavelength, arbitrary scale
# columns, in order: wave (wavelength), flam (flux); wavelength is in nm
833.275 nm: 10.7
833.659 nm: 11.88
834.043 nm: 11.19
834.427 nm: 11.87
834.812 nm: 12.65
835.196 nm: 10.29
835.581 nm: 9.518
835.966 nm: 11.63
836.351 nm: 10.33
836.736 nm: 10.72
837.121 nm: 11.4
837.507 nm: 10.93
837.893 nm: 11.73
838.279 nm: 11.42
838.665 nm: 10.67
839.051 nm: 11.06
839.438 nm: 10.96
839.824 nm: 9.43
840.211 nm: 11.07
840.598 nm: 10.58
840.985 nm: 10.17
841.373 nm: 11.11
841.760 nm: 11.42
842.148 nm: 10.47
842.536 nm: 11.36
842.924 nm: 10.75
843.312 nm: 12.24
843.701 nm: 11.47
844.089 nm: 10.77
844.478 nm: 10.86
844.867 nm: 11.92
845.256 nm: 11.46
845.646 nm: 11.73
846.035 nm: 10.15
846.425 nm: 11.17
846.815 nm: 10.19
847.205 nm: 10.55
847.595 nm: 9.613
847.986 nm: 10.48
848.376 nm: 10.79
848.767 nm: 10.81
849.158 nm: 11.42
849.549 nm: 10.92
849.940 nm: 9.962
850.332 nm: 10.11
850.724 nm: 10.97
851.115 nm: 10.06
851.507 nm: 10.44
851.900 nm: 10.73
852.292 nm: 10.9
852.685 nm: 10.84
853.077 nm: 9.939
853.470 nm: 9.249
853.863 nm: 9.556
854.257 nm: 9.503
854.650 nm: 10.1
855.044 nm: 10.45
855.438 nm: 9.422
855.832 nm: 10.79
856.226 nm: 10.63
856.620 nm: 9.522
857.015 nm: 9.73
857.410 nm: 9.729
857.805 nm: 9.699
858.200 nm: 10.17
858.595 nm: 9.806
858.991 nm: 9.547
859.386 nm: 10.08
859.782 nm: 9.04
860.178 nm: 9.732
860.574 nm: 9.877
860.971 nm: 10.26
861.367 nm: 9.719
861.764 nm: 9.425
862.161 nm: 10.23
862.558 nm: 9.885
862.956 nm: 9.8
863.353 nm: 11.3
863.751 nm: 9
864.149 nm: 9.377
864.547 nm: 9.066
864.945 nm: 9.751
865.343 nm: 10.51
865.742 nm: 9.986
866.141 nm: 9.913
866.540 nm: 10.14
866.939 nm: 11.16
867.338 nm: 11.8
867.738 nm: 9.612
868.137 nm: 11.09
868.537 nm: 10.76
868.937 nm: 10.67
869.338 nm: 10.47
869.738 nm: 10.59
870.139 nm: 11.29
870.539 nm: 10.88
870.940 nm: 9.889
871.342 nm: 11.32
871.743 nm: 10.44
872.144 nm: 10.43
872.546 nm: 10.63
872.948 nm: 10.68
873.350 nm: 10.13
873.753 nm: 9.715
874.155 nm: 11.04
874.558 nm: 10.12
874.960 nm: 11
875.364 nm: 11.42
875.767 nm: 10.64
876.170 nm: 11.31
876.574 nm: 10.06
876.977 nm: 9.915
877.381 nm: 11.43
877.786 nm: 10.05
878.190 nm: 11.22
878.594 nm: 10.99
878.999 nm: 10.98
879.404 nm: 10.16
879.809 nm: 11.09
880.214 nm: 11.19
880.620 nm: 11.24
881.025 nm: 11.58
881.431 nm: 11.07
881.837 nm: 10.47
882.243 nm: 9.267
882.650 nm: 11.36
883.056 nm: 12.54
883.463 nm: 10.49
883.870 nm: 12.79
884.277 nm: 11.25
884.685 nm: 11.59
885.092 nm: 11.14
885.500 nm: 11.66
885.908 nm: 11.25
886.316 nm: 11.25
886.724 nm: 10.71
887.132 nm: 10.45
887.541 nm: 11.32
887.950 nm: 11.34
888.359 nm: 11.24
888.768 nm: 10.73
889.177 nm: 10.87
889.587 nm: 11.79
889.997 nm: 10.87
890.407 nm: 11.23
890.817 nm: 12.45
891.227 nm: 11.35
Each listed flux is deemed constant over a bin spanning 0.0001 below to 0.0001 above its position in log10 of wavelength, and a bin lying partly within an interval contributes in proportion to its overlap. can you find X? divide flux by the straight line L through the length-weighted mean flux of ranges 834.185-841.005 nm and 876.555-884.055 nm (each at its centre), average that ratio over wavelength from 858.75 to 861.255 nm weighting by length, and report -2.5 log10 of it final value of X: 0.13 mag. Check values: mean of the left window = 10.9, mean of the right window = 11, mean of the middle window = 9.76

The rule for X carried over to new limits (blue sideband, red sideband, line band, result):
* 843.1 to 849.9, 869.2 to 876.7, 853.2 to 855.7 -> 0.12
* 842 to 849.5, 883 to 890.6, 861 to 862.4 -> 0.13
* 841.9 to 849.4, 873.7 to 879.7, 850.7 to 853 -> 0.03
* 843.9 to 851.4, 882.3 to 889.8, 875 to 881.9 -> 0.03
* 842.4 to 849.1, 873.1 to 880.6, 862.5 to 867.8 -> 0.07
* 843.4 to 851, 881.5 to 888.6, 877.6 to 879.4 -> 0.04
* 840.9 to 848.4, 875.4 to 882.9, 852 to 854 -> 0.08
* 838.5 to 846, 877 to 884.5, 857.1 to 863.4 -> 0.12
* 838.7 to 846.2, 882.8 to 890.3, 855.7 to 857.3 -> 0.10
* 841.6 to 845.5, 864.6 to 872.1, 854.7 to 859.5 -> 0.09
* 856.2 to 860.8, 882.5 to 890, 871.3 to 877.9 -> 0.01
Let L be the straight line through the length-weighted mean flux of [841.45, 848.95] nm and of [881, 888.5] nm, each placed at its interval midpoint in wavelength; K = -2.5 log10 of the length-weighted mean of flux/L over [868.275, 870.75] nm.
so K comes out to 0.03 mag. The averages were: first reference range 11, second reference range 11.2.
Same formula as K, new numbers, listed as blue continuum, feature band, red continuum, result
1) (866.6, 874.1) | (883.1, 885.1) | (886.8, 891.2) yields -0.048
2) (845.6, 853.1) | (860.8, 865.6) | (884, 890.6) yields 0.099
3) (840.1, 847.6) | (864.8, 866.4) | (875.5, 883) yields 0.086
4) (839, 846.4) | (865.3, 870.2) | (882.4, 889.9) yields 0.057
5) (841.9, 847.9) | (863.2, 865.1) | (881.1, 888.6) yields 0.148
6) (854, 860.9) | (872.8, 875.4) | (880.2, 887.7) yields 0.018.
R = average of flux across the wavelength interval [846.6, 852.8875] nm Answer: 10.6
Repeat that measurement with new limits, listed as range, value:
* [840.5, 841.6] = 10.6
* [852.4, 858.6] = 9.96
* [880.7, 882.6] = 10.7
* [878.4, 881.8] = 11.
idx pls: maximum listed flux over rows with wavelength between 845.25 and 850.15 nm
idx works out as 11.73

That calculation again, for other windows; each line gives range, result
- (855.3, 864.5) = 11.3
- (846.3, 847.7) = 11.17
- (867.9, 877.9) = 11.43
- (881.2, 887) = 12.79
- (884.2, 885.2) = 11.59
